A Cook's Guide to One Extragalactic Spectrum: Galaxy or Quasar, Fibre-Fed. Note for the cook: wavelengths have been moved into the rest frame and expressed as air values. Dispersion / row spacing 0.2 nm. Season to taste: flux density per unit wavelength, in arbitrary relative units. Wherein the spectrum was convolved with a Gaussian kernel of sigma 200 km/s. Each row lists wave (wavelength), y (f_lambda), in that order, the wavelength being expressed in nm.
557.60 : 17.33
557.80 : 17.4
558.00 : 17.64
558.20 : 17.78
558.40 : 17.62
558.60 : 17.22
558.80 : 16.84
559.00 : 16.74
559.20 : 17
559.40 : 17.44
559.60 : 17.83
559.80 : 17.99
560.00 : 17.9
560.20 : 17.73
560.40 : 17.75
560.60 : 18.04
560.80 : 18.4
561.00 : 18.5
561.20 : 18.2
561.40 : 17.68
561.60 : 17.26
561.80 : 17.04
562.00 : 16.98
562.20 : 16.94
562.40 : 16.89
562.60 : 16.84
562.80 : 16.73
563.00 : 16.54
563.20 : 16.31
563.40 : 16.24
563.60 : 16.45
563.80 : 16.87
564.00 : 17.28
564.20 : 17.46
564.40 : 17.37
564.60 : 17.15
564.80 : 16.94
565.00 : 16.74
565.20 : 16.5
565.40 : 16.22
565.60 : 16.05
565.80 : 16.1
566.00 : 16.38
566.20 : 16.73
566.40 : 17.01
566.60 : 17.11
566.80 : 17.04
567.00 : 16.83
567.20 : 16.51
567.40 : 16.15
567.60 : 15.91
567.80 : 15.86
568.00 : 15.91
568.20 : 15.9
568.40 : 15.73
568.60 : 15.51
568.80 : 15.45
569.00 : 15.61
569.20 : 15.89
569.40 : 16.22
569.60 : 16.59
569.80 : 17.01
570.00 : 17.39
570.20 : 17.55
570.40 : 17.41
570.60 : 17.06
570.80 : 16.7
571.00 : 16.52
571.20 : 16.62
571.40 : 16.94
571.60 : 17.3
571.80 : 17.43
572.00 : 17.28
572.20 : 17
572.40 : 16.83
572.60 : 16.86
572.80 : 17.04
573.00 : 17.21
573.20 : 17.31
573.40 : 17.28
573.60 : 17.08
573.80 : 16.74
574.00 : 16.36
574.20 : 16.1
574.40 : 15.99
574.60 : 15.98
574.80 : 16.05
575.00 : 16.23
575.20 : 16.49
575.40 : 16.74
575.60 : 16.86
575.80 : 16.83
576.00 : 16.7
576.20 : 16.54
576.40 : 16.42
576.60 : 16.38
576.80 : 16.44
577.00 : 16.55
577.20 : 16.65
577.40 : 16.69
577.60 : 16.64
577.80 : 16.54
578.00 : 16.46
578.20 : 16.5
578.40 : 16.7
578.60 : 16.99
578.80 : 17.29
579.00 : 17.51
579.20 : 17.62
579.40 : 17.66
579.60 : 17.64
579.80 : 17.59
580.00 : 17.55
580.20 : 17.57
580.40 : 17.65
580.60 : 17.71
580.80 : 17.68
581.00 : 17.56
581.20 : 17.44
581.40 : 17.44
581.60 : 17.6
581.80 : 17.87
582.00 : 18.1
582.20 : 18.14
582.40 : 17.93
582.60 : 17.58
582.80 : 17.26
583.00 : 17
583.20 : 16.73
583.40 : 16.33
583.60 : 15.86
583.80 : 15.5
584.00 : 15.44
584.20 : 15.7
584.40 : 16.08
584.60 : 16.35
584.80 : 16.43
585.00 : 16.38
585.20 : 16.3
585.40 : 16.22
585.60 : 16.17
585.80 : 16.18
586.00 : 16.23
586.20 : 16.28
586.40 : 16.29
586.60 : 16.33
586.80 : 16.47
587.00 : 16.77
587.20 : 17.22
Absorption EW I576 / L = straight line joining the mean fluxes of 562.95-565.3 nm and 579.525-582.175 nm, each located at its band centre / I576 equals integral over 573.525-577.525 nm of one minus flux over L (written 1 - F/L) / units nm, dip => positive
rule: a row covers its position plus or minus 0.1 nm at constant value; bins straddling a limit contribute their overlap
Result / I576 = 0.21 nm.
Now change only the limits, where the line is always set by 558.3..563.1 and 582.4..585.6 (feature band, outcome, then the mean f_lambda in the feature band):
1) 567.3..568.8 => 0.11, 15.8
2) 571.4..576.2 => 0.02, 16.8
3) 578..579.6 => -0.05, 17.2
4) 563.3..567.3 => 0.11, 16.7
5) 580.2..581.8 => -0.10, 17.6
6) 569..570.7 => 0.02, 16.8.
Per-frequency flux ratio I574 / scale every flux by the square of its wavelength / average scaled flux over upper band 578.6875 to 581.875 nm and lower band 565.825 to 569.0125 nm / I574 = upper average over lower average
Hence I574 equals 1.1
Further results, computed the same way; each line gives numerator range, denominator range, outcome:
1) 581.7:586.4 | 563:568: 1.07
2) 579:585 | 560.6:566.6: 1.08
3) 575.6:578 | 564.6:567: 1.04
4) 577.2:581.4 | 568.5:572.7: 1.06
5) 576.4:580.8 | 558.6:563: 1.04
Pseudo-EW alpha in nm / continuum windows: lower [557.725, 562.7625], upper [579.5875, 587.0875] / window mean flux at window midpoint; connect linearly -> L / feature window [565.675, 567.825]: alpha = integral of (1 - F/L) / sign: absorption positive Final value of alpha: 0.10 nm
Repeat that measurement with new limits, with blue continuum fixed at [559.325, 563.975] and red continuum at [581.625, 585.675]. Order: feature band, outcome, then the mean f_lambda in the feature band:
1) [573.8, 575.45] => 0.07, 16.3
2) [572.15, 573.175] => 0.00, 17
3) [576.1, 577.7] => 0.03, 16.5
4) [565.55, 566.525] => 0.04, 16.5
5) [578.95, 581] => -0.10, 17.6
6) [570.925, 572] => 0.00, 17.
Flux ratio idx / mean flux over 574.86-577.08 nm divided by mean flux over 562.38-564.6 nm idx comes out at 0.98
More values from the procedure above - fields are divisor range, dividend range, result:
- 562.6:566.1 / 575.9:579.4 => 1.01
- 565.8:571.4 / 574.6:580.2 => 1.02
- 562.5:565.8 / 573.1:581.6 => 1.01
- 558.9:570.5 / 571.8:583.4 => 1.01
